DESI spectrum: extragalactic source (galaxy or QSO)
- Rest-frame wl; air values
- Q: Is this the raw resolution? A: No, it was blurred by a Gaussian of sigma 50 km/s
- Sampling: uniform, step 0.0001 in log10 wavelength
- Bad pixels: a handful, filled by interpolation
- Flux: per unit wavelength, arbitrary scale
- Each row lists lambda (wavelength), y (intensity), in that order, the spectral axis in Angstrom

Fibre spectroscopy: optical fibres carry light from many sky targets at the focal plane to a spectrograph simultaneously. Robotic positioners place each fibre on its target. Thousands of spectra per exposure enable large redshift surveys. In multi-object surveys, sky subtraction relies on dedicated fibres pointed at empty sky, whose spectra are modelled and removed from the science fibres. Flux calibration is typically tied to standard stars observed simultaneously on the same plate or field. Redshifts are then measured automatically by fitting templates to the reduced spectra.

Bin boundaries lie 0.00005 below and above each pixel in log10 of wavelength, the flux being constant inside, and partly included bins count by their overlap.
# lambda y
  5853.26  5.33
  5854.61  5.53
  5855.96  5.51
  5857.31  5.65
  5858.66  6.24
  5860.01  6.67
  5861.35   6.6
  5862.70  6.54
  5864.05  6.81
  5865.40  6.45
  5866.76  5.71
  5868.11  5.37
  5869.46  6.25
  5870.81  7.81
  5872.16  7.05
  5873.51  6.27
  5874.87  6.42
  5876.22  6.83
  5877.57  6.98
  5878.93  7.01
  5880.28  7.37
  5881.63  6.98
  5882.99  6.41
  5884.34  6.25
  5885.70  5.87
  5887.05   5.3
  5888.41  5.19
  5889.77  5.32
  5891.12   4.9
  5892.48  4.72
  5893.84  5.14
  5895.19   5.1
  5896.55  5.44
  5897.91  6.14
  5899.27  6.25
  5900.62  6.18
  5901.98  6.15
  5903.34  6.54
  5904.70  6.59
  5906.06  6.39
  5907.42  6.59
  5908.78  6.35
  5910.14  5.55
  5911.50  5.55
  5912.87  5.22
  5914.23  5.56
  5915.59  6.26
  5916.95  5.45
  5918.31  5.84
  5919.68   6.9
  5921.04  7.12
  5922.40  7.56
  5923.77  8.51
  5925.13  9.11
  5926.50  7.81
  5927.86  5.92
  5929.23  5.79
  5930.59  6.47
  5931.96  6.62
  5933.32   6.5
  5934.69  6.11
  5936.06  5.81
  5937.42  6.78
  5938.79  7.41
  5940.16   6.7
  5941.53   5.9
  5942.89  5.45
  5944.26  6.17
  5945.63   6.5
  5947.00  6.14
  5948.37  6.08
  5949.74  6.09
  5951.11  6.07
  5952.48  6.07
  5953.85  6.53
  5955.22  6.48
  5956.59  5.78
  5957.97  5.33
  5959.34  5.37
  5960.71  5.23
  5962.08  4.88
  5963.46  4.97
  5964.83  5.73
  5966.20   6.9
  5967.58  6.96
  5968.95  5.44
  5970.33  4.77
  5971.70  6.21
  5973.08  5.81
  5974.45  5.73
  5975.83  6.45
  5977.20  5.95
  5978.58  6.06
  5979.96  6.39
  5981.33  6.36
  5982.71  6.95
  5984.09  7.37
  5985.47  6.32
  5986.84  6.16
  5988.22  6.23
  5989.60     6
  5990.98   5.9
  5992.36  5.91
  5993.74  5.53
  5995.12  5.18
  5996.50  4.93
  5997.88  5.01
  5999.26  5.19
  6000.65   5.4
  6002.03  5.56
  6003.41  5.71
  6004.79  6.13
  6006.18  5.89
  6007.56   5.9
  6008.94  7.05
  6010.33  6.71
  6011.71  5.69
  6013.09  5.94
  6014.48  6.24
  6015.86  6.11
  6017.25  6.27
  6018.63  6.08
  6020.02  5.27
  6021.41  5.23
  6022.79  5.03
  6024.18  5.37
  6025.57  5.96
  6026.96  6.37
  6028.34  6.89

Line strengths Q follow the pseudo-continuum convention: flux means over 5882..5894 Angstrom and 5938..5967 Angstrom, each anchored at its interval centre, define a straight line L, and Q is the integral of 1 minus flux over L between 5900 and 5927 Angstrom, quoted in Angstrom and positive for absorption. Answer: -4.03 Angstrom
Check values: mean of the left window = 5.5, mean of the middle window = 6.55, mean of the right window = 5.99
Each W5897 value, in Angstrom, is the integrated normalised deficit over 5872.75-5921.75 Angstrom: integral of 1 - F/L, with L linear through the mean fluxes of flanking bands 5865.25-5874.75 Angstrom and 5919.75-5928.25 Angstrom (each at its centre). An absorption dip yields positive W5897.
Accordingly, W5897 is 6.7 Angstrom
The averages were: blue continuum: 6.41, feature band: 6.06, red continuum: 7.68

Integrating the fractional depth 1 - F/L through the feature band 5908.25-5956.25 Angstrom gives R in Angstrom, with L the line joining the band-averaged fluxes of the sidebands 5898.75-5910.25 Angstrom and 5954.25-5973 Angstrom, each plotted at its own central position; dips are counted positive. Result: -3.0 Angstrom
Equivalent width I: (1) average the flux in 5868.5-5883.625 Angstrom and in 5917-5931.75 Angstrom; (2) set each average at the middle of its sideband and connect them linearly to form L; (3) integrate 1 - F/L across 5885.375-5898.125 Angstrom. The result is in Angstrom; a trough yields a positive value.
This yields 3.0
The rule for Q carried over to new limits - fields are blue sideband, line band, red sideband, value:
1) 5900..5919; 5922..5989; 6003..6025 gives -3.4 Angstrom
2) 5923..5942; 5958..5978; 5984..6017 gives 1.9 Angstrom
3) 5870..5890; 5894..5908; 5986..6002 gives 0.5 Angstrom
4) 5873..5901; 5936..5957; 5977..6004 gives -1.1 Angstrom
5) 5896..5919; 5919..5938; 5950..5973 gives -3.2 Angstrom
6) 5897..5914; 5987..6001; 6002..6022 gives 1.1 Angstrom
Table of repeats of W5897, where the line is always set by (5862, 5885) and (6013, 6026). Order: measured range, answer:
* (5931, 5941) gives -0.50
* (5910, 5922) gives 0.69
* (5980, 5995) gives -0.78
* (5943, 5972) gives 1.11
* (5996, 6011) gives 0.12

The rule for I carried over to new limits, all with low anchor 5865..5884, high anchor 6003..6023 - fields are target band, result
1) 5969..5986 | -0.1 Angstrom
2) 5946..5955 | 0.1 Angstrom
